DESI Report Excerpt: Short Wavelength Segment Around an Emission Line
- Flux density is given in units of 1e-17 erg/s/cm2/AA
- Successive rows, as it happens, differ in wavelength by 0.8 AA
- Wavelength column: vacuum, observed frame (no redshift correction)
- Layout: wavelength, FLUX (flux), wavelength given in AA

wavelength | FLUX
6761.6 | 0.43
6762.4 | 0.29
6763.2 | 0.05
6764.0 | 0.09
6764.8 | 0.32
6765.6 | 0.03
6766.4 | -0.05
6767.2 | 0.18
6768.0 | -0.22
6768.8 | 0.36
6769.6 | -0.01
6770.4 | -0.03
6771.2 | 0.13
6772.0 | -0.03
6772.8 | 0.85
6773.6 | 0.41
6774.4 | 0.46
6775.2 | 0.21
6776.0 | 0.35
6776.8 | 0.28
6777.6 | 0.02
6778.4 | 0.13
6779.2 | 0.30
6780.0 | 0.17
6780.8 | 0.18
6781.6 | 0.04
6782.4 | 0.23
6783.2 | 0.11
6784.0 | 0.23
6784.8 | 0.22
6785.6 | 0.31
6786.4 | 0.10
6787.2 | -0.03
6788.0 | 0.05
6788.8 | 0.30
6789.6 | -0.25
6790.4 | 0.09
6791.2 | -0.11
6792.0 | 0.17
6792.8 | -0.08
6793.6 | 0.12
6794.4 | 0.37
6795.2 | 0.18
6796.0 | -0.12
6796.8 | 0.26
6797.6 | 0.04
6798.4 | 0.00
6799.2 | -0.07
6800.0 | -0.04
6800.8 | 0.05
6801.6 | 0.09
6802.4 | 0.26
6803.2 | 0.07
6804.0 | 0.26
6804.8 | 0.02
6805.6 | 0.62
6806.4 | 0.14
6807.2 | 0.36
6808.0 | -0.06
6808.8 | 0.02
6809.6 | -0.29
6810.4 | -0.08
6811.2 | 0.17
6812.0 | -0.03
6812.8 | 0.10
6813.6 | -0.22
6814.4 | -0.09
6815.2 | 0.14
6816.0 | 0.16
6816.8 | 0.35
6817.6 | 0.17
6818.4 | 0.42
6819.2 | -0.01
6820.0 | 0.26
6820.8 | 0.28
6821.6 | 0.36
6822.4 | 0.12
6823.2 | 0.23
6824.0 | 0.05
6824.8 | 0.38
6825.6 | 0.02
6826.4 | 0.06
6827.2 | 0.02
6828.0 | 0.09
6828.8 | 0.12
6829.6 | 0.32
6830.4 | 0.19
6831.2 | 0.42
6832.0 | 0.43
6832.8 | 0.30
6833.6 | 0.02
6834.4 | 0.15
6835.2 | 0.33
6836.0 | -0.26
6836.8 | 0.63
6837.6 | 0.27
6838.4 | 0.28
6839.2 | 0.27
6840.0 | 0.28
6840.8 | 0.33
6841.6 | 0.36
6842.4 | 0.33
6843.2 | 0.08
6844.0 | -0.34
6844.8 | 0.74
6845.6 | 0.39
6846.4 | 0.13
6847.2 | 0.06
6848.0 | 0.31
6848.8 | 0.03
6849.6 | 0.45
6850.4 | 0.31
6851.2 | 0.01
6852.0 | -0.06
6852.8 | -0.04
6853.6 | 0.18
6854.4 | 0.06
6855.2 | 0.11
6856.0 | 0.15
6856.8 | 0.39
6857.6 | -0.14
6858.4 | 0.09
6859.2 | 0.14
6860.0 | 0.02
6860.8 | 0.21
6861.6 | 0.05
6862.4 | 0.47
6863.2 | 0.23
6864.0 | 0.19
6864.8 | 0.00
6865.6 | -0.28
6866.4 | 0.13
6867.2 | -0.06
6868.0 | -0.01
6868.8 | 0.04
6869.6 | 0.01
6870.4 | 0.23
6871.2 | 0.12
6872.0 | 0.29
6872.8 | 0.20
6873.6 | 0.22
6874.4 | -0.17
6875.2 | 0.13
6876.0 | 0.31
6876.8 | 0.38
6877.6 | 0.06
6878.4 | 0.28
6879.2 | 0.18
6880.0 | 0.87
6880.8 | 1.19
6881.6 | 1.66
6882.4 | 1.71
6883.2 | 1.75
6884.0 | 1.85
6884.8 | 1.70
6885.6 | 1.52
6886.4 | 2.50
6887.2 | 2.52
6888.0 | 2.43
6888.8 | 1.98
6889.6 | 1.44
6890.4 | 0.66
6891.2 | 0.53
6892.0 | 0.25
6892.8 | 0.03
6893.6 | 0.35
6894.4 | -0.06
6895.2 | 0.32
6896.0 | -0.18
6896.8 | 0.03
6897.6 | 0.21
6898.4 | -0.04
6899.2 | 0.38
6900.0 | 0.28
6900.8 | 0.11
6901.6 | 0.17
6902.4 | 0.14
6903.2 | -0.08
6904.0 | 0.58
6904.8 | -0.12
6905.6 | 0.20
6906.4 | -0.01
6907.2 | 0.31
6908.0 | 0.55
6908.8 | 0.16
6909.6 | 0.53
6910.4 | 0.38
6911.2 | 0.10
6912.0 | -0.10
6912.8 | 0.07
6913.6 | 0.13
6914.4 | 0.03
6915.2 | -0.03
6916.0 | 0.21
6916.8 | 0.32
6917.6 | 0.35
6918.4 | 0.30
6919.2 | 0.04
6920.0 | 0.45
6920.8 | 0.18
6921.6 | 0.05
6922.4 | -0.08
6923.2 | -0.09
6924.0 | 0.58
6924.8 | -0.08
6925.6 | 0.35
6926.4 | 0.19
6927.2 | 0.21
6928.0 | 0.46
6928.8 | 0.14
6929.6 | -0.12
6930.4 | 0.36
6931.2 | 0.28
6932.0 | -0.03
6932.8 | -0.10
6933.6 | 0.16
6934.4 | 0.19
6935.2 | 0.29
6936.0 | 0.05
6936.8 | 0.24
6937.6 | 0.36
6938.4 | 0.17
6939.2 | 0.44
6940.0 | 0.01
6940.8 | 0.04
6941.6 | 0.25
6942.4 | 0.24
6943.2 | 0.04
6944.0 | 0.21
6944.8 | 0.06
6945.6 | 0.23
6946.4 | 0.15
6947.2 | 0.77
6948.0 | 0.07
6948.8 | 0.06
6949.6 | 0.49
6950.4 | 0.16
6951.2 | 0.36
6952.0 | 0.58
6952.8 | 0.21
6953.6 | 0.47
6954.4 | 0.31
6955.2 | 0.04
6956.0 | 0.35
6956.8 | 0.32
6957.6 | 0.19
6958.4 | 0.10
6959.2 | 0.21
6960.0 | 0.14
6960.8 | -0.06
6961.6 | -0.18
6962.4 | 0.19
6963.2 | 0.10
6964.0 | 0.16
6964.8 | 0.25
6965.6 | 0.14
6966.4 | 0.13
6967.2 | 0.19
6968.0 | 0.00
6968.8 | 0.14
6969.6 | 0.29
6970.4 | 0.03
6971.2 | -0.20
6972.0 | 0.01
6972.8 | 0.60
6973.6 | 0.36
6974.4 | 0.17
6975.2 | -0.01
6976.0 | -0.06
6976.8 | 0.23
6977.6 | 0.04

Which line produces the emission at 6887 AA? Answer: [O II] 3727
